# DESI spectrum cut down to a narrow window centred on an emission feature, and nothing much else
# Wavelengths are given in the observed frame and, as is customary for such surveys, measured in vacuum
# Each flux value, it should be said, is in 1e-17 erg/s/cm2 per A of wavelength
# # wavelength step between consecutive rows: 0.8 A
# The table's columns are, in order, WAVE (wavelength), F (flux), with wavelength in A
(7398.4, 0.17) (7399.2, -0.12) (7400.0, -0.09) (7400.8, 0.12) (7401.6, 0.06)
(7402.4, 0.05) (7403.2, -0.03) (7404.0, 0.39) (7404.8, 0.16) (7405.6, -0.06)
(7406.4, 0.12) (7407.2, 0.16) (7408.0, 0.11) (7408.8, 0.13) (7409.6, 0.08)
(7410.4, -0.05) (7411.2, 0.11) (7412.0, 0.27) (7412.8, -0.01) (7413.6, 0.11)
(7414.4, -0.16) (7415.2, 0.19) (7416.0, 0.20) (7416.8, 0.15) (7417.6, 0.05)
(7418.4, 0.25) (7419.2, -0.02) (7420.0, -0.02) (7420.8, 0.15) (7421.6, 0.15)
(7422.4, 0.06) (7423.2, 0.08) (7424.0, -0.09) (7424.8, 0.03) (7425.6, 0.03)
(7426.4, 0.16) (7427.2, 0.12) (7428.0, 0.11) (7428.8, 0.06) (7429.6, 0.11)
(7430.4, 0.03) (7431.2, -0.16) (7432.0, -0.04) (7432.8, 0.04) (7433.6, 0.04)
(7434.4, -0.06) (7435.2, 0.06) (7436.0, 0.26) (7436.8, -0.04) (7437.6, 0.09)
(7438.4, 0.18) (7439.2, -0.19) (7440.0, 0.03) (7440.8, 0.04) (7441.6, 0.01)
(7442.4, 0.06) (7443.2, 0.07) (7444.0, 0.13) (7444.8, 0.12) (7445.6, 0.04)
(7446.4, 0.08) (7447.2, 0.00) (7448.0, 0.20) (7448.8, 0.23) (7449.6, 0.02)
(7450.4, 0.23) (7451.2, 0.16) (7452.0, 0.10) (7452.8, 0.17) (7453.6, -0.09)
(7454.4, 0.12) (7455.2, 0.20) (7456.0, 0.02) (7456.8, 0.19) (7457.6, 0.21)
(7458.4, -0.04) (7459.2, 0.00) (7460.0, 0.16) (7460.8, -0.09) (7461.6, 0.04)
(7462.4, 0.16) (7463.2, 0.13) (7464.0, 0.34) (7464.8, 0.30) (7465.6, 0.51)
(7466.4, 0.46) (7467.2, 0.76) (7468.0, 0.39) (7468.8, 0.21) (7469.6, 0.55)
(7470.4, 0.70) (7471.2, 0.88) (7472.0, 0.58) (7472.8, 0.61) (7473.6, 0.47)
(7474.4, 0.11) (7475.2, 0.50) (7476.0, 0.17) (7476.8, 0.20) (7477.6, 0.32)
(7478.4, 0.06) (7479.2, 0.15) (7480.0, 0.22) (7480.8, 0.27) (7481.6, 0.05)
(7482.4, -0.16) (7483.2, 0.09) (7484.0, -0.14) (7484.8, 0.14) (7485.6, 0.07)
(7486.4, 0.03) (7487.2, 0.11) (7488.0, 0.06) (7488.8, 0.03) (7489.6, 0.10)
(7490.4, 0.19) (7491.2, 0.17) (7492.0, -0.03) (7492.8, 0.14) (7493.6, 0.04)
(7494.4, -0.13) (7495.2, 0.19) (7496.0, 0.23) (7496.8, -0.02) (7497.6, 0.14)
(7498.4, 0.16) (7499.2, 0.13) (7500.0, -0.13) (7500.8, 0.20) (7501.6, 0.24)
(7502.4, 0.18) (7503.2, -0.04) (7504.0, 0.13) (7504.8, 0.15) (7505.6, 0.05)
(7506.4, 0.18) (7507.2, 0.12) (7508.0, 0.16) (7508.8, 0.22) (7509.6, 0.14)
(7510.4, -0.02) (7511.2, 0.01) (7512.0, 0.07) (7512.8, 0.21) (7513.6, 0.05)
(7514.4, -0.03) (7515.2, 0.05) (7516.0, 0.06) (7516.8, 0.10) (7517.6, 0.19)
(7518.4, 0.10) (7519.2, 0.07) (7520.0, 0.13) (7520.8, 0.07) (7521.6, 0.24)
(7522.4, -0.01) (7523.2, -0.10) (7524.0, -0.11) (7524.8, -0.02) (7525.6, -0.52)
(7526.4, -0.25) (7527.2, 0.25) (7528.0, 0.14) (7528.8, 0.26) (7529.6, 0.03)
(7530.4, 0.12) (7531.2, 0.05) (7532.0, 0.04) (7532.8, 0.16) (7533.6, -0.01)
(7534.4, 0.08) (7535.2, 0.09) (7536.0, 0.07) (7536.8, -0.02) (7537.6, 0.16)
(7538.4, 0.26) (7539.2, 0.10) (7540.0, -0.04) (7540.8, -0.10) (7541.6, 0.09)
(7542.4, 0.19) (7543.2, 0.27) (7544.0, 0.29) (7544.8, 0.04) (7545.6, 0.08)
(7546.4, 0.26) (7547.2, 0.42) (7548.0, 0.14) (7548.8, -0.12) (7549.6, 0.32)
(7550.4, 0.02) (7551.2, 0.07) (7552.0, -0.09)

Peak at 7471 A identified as [O II] 3727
